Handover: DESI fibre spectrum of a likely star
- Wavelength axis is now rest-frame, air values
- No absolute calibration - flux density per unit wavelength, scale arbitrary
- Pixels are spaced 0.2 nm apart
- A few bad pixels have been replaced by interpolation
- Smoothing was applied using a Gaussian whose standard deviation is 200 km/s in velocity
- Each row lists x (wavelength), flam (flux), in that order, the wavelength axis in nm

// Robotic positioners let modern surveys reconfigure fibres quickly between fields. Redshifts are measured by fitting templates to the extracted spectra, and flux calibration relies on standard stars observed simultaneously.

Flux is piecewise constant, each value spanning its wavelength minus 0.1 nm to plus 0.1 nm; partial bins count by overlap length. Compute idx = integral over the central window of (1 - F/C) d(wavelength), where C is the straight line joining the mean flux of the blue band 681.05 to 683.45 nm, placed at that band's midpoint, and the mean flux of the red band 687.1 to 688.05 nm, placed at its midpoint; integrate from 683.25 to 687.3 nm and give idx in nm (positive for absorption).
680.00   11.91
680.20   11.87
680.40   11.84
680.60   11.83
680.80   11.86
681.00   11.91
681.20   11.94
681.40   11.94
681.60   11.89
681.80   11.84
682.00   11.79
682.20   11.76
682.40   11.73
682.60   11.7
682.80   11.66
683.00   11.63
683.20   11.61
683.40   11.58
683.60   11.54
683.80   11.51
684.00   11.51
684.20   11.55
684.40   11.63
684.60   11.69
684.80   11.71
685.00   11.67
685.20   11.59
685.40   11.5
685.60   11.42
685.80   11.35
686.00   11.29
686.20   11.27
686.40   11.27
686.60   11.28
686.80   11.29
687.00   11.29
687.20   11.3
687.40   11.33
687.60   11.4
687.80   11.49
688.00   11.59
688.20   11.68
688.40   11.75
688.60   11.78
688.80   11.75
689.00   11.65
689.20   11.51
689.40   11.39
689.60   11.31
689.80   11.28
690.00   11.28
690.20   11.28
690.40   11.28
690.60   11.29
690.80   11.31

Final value 0.04 nm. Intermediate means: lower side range 11.8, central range 11.5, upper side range 11.4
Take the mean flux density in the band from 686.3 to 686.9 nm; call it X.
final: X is 11.3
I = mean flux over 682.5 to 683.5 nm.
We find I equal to 11.6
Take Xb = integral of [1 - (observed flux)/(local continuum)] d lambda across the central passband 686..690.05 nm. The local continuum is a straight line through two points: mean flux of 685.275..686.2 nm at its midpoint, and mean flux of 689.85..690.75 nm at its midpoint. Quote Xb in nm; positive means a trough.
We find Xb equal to -0.04 nm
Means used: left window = 11.4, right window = 11.3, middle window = 11.4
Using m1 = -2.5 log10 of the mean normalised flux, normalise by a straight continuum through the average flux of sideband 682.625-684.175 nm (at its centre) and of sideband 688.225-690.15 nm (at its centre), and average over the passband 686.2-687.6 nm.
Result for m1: 0.02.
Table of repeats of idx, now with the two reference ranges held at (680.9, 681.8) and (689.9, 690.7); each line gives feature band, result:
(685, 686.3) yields 0.02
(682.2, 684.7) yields 0.03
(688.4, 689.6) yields -0.02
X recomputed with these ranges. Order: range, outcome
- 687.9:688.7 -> 11.7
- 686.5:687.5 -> 11.3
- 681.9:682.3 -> 11.8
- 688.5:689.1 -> 11.7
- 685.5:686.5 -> 11.3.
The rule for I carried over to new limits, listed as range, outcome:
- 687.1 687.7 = 11.3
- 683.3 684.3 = 11.5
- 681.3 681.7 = 11.9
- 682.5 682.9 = 11.7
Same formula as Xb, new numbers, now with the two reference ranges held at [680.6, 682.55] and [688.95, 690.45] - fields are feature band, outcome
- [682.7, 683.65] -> 0.01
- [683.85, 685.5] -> 0.01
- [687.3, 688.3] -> 0.00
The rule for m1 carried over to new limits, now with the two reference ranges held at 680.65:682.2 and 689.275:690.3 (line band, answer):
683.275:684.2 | 0.02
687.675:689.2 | -0.02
